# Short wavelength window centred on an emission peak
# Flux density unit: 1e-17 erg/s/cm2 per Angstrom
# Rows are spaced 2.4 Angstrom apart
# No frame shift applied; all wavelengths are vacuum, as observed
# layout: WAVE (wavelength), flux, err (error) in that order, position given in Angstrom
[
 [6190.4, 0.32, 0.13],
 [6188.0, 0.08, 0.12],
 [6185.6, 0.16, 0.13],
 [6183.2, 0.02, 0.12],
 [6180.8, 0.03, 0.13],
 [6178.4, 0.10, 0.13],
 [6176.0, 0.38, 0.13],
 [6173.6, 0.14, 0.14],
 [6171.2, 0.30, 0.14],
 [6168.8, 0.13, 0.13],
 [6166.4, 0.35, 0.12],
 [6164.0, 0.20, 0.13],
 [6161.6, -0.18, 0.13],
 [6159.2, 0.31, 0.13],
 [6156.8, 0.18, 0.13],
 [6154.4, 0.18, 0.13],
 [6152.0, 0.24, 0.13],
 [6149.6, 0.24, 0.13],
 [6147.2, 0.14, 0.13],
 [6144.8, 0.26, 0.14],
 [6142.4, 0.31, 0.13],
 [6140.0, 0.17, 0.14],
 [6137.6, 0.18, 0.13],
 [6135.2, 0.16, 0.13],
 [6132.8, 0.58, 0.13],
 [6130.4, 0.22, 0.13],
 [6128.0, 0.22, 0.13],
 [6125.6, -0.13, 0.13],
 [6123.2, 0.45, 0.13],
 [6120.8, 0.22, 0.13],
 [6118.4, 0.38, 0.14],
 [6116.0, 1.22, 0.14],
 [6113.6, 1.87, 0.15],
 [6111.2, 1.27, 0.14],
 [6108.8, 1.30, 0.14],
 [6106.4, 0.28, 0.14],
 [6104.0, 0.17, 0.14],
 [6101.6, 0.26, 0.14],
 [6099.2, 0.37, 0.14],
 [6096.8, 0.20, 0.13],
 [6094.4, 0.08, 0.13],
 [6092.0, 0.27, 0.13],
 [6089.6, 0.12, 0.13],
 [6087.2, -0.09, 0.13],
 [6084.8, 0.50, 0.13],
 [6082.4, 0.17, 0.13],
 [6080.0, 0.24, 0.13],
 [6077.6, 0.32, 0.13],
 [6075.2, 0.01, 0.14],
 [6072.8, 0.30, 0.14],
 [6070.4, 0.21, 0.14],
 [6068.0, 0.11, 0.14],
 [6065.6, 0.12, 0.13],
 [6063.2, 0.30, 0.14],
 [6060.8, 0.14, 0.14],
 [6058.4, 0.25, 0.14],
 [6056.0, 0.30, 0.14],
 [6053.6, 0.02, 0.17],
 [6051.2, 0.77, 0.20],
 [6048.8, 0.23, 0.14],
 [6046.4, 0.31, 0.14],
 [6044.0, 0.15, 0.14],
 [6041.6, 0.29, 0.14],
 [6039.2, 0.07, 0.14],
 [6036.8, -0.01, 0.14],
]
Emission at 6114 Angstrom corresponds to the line [O II]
